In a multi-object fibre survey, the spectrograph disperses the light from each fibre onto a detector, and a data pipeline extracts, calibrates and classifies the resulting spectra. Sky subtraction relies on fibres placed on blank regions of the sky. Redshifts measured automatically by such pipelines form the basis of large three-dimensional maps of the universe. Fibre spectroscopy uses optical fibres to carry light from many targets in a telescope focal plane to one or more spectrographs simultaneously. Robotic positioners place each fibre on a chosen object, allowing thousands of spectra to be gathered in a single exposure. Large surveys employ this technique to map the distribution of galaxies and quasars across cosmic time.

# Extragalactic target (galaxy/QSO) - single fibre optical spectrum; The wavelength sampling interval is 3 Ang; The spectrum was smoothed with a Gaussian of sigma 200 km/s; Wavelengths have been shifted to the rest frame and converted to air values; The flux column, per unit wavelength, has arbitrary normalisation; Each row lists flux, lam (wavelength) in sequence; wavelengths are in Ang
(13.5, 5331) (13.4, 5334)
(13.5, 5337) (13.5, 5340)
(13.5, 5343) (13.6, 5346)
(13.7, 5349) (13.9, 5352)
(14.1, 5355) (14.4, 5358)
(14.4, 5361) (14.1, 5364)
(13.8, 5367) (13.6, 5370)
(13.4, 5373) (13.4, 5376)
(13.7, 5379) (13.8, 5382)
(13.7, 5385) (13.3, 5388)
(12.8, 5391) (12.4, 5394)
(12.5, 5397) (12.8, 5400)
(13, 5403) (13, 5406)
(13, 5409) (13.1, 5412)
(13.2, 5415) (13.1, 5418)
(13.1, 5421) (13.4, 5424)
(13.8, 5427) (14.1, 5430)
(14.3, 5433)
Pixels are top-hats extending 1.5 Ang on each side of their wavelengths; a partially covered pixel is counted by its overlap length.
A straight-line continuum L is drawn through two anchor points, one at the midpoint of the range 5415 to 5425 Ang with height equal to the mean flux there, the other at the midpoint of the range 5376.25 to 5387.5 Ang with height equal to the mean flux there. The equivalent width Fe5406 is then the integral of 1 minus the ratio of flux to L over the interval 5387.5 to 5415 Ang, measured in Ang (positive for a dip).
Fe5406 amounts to 1.1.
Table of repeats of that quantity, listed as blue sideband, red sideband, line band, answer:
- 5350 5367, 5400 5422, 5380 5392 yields 0.1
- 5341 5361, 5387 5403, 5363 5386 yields -0.7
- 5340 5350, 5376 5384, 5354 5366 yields -0.5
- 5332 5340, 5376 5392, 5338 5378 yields -1.0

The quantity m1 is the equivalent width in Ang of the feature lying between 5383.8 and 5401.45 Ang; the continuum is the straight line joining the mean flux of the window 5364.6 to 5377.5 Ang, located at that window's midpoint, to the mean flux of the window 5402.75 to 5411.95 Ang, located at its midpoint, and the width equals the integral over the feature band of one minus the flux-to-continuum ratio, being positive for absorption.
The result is 0.5 Ang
